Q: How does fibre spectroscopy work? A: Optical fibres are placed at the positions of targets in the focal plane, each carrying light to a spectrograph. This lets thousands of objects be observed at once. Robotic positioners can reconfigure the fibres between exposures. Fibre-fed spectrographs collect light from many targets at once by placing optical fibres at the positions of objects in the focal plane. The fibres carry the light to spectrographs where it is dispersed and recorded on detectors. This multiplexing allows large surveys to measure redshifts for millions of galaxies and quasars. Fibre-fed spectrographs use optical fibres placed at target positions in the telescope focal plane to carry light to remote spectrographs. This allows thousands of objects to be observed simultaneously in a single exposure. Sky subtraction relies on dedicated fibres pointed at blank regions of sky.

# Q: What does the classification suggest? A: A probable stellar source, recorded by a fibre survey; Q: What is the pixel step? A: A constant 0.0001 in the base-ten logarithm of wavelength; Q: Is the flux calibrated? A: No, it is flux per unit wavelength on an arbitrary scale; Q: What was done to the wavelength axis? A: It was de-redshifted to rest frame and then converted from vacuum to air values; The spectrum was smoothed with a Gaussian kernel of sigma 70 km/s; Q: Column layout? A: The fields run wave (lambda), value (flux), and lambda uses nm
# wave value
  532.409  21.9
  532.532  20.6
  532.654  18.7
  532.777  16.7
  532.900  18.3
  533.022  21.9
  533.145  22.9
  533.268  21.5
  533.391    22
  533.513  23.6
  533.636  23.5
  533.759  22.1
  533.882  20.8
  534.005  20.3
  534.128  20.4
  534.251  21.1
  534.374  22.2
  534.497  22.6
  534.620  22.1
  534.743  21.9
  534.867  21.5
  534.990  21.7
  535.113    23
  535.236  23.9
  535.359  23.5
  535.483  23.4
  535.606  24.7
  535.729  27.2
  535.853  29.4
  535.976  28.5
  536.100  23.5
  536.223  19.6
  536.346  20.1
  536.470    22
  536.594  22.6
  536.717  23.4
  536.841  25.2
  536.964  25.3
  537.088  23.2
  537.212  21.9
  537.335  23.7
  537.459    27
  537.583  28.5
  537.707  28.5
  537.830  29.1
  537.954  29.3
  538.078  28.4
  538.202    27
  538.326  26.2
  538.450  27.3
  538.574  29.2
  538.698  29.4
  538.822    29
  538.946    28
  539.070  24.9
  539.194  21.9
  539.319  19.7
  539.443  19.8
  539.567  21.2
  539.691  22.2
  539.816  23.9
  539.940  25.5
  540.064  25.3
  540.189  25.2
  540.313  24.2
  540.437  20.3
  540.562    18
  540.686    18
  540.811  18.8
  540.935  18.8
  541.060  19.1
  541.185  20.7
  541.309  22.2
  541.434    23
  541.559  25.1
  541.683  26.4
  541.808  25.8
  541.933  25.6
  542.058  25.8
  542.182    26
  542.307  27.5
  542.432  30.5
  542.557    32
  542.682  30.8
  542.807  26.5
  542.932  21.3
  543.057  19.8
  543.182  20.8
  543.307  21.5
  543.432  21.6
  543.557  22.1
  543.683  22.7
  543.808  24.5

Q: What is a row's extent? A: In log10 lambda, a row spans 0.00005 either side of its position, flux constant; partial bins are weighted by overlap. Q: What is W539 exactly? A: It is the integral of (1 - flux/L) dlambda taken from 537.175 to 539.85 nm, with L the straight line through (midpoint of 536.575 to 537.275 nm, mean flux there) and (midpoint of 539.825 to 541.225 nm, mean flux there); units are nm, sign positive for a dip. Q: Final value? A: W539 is -0.36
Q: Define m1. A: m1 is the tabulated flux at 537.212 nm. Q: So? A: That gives 21.9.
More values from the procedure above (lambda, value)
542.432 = 30.5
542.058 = 25.8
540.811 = 18.8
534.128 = 20.4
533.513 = 23.6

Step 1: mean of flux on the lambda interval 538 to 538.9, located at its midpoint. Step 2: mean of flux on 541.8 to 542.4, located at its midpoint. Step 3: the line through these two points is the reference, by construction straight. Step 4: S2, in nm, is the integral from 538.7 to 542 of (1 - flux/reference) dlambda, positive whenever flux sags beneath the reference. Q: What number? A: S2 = 0.52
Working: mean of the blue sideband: 28.1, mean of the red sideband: 26.4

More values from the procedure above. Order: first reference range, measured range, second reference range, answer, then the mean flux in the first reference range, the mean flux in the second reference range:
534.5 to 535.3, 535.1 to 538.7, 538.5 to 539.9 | -0.316 nm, 22.4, 24.5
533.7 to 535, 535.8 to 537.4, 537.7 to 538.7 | 0.105 nm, 21.5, 28.2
